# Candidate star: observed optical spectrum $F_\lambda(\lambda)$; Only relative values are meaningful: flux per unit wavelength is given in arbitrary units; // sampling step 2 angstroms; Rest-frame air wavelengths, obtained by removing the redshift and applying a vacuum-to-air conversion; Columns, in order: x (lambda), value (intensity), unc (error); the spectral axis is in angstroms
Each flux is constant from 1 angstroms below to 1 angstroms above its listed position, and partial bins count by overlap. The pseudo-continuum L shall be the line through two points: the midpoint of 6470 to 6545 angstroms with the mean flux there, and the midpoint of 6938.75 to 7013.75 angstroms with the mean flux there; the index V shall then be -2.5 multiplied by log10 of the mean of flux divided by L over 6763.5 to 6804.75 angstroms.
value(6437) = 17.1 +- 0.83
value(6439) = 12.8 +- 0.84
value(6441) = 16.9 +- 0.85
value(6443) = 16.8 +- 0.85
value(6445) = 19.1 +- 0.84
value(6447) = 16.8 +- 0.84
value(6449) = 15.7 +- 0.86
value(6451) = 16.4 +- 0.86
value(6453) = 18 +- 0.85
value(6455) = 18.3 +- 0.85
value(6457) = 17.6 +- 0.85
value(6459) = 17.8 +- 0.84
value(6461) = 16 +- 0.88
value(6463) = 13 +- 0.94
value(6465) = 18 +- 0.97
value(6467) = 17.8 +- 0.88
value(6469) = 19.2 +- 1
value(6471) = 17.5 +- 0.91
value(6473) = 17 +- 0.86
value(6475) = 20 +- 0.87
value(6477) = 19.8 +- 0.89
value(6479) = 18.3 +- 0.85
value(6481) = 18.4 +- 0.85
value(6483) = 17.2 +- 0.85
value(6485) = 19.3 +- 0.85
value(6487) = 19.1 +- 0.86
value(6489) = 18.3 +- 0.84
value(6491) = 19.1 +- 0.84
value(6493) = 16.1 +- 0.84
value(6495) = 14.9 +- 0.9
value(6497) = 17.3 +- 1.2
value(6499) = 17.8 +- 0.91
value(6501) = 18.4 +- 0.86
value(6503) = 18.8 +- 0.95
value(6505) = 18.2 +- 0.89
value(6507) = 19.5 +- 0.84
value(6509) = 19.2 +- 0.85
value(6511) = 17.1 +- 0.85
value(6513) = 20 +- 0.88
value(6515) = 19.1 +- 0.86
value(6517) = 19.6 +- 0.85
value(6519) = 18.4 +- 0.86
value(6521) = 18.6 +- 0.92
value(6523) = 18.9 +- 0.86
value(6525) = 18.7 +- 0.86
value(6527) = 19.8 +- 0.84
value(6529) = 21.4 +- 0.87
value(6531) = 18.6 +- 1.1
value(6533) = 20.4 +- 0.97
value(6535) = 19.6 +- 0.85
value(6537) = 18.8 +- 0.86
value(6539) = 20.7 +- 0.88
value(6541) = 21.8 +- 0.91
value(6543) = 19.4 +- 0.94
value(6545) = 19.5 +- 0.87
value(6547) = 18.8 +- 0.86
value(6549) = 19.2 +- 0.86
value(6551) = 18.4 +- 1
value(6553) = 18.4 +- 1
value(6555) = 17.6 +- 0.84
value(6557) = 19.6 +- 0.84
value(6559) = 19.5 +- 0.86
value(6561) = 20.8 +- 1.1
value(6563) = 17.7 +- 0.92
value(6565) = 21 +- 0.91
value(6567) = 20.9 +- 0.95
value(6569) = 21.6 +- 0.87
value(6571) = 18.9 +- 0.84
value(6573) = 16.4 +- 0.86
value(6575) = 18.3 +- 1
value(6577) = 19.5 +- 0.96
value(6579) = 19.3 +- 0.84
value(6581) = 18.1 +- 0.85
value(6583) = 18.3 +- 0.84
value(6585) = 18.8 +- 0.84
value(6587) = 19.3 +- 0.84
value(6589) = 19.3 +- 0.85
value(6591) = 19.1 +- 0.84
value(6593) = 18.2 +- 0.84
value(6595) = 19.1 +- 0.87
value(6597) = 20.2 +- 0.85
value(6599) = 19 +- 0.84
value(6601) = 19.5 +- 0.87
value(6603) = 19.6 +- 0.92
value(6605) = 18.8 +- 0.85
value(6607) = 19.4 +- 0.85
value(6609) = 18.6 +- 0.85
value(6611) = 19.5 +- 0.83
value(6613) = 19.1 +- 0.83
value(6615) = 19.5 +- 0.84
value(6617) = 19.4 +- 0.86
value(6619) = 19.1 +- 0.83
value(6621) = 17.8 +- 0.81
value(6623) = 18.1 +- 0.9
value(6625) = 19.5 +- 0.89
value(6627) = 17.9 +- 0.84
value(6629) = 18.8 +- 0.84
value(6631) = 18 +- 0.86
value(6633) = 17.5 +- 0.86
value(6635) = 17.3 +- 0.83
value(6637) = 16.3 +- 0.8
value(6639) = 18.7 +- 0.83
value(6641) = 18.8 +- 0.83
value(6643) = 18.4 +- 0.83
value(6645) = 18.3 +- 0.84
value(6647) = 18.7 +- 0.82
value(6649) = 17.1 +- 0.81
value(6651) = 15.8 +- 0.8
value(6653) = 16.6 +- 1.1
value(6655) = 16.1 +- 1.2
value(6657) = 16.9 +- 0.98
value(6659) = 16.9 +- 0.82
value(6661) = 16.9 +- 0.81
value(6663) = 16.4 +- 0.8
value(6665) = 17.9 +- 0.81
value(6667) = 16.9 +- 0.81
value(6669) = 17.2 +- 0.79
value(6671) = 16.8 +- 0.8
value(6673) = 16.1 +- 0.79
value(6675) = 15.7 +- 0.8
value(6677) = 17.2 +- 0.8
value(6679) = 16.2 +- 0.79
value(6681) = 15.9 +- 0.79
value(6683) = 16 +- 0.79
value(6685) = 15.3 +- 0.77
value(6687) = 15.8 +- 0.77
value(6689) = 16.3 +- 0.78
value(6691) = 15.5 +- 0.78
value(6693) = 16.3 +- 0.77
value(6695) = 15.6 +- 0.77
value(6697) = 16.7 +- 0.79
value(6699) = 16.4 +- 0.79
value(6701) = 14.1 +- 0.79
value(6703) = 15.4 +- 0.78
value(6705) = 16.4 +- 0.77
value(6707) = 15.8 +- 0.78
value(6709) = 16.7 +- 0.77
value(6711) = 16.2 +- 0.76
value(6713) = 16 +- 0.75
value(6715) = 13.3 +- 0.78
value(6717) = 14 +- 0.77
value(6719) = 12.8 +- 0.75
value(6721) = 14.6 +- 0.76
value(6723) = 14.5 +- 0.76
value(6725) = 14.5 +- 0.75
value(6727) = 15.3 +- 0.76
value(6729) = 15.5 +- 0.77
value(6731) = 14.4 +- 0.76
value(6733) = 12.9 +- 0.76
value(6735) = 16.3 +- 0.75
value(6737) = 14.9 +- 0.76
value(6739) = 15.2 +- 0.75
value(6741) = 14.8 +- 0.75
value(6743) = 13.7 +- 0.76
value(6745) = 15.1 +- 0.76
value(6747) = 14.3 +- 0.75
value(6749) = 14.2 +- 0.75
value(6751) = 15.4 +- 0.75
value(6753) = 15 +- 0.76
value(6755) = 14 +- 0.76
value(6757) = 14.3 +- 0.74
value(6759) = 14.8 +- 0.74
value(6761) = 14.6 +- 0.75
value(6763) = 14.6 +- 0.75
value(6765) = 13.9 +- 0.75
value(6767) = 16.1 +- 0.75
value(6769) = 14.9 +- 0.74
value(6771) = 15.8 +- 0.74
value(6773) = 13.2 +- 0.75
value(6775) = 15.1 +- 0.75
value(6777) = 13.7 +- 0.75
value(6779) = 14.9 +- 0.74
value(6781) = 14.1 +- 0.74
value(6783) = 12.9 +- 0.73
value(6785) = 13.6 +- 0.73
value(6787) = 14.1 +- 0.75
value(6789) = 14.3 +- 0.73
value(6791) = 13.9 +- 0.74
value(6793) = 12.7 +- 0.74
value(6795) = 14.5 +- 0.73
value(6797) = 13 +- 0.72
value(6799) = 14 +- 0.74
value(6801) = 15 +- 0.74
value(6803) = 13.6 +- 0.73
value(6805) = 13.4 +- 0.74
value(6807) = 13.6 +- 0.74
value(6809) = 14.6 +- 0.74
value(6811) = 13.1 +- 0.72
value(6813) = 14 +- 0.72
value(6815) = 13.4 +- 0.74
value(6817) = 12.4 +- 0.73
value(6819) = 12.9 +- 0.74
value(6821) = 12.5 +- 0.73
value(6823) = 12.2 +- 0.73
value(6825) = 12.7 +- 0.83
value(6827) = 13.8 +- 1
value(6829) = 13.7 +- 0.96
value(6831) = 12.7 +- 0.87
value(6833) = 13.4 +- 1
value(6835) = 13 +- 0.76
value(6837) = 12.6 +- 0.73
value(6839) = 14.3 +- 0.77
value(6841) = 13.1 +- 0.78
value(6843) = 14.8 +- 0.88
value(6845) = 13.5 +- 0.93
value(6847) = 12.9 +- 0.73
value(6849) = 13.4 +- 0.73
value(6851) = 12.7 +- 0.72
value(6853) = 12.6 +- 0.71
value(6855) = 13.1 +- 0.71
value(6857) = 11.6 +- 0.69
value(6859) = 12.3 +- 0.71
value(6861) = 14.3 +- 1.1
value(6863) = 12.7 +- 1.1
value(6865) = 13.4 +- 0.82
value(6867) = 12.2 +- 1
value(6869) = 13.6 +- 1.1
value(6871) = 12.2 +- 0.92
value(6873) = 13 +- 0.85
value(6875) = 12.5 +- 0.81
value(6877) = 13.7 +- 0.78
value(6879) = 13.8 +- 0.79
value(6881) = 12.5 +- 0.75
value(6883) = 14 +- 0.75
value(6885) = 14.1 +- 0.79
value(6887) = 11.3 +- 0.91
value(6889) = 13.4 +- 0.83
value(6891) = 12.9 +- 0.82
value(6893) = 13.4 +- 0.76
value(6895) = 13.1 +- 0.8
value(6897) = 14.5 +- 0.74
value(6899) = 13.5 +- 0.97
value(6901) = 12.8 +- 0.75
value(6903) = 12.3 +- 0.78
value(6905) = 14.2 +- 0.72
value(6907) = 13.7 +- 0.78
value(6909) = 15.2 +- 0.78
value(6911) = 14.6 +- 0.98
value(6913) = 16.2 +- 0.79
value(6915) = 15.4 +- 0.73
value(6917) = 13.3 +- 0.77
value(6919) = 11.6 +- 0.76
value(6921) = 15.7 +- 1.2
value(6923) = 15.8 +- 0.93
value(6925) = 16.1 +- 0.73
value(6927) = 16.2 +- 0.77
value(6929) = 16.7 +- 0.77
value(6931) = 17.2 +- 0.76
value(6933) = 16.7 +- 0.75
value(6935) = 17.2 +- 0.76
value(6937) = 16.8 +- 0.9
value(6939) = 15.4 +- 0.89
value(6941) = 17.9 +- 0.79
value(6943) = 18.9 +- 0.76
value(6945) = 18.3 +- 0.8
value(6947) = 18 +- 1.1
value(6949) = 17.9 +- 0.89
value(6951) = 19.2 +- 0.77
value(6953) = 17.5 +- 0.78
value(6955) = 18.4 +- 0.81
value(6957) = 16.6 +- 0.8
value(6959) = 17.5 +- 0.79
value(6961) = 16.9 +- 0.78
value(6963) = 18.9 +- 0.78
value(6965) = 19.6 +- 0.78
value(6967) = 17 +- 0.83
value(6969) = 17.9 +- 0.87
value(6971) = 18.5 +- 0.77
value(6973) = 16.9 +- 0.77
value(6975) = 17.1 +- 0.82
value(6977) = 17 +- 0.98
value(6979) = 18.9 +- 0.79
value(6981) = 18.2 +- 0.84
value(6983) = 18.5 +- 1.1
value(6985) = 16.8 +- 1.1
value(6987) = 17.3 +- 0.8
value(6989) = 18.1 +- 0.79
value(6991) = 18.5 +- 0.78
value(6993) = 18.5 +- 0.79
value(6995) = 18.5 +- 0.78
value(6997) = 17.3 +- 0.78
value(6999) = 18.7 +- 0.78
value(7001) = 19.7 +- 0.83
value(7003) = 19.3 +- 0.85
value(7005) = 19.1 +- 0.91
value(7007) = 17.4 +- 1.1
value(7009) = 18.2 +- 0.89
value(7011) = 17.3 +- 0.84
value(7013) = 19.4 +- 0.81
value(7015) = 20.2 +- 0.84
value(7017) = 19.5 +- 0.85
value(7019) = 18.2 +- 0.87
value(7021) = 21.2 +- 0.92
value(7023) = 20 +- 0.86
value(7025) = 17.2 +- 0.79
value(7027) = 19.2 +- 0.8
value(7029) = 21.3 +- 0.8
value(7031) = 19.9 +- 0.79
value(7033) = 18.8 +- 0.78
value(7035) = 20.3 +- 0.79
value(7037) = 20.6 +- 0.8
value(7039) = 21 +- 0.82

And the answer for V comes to 0.28 mag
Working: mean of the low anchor 18.8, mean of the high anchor 18.1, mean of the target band 14.2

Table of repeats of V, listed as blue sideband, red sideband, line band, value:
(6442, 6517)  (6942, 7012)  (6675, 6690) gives 0.12 mag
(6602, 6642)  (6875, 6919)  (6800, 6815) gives 0.10 mag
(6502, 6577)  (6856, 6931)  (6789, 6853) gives 0.11 mag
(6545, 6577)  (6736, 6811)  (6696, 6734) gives 0.04 mag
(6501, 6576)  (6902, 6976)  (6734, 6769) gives 0.20 mag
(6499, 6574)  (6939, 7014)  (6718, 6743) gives 0.27 mag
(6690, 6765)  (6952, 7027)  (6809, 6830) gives 0.22 mag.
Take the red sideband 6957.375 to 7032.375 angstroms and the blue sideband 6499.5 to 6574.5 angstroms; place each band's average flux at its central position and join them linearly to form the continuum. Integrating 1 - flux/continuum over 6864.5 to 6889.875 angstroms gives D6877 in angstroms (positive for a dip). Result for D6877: 7.64 angstroms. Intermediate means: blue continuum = 19.3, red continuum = 18.5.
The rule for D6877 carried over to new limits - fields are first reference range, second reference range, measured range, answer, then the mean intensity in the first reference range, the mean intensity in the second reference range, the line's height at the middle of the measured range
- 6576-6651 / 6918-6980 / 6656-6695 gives 4.22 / 18.7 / 17.2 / 18.4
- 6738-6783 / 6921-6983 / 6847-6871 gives 4.79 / 14.6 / 17.5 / 16.1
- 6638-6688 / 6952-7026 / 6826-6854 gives 6.86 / 16.9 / 18.3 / 17.6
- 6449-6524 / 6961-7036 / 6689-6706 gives 2.26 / 18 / 18.6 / 18.3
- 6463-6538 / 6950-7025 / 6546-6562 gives -0.46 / 18.5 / 18.3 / 18.5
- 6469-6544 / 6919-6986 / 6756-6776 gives 3.60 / 18.8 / 17.4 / 18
